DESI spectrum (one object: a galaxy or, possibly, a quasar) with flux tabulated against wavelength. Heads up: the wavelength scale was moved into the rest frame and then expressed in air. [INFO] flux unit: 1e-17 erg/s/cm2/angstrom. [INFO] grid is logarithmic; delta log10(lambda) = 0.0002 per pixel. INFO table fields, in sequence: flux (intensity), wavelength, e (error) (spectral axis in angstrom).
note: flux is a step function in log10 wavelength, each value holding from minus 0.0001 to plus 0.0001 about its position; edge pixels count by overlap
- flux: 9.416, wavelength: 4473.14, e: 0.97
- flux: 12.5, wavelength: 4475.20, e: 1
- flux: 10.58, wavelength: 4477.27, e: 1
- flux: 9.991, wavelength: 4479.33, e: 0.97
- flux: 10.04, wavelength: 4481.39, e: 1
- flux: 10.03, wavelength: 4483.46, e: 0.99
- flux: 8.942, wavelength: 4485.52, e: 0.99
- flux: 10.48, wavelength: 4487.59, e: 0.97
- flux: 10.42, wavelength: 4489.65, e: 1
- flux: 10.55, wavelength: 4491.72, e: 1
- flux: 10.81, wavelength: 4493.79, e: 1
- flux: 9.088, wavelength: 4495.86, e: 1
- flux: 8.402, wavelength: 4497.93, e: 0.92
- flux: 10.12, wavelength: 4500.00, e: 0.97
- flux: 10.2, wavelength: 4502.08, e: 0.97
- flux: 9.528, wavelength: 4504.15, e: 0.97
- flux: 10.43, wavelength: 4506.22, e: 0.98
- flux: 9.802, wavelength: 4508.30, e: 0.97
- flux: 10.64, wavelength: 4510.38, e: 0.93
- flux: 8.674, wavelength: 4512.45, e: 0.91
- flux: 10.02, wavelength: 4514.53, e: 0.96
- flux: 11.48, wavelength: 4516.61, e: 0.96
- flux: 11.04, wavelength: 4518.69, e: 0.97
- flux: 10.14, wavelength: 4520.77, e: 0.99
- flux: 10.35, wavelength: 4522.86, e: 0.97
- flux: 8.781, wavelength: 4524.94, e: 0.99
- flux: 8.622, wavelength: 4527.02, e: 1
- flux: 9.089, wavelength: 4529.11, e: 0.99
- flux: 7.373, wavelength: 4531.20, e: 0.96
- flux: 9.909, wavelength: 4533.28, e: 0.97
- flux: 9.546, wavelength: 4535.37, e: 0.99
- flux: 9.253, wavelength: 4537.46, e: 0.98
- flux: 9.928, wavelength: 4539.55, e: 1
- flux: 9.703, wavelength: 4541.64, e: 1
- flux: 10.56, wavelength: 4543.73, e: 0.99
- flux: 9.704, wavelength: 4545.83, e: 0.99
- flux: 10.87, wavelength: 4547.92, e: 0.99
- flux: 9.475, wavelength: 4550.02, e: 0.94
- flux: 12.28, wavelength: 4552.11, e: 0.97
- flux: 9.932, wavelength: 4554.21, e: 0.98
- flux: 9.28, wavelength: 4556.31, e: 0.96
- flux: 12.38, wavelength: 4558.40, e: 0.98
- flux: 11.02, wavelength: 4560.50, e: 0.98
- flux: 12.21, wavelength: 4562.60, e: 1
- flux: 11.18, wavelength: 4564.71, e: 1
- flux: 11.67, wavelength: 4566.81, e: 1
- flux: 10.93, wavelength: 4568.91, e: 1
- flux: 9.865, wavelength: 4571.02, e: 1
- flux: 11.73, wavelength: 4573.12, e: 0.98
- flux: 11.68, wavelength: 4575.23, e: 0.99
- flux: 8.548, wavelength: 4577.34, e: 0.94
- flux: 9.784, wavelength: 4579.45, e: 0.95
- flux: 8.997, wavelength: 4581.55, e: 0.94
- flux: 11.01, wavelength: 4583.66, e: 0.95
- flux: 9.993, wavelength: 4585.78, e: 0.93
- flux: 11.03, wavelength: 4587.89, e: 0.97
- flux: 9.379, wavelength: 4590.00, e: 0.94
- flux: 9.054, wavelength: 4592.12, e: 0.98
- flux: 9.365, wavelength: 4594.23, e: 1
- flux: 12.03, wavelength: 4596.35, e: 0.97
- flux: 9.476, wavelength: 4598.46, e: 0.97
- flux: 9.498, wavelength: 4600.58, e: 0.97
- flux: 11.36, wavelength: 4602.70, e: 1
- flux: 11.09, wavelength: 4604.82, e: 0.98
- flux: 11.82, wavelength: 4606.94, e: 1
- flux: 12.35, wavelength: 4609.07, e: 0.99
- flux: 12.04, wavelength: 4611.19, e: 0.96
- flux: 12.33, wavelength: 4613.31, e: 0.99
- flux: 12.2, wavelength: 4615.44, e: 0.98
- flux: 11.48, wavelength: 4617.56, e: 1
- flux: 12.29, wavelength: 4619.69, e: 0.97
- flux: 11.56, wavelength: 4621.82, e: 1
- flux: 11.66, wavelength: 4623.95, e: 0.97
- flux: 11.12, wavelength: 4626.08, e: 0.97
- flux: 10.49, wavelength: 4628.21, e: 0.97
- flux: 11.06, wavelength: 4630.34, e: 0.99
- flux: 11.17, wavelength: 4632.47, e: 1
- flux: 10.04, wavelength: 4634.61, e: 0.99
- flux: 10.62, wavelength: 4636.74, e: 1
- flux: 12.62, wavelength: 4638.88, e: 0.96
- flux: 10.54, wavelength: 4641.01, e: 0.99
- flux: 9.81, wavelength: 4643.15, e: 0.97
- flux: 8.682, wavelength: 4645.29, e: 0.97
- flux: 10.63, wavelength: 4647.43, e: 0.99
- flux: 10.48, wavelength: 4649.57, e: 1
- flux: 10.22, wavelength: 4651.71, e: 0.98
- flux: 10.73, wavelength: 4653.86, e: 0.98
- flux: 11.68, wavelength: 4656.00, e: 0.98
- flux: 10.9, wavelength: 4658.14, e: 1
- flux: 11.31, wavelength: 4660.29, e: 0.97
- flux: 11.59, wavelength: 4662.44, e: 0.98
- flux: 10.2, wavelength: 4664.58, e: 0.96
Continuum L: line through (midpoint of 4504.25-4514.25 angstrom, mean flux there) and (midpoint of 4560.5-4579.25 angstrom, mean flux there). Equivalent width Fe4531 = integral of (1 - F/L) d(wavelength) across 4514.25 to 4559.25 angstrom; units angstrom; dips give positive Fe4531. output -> 1.6 angstrom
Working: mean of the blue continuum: 9.87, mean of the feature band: 9.98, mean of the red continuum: 10.9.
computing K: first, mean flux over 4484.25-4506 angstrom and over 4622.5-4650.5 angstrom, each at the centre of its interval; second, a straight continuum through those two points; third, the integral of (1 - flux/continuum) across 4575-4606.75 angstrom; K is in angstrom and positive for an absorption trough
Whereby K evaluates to 0.8 angstrom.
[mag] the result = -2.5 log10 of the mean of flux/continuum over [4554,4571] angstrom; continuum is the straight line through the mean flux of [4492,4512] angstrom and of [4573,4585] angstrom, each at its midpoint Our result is -0.098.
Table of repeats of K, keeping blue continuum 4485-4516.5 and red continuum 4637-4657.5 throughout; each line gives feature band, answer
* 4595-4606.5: -0.36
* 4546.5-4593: -1.39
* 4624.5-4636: -0.31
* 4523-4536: 1.42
